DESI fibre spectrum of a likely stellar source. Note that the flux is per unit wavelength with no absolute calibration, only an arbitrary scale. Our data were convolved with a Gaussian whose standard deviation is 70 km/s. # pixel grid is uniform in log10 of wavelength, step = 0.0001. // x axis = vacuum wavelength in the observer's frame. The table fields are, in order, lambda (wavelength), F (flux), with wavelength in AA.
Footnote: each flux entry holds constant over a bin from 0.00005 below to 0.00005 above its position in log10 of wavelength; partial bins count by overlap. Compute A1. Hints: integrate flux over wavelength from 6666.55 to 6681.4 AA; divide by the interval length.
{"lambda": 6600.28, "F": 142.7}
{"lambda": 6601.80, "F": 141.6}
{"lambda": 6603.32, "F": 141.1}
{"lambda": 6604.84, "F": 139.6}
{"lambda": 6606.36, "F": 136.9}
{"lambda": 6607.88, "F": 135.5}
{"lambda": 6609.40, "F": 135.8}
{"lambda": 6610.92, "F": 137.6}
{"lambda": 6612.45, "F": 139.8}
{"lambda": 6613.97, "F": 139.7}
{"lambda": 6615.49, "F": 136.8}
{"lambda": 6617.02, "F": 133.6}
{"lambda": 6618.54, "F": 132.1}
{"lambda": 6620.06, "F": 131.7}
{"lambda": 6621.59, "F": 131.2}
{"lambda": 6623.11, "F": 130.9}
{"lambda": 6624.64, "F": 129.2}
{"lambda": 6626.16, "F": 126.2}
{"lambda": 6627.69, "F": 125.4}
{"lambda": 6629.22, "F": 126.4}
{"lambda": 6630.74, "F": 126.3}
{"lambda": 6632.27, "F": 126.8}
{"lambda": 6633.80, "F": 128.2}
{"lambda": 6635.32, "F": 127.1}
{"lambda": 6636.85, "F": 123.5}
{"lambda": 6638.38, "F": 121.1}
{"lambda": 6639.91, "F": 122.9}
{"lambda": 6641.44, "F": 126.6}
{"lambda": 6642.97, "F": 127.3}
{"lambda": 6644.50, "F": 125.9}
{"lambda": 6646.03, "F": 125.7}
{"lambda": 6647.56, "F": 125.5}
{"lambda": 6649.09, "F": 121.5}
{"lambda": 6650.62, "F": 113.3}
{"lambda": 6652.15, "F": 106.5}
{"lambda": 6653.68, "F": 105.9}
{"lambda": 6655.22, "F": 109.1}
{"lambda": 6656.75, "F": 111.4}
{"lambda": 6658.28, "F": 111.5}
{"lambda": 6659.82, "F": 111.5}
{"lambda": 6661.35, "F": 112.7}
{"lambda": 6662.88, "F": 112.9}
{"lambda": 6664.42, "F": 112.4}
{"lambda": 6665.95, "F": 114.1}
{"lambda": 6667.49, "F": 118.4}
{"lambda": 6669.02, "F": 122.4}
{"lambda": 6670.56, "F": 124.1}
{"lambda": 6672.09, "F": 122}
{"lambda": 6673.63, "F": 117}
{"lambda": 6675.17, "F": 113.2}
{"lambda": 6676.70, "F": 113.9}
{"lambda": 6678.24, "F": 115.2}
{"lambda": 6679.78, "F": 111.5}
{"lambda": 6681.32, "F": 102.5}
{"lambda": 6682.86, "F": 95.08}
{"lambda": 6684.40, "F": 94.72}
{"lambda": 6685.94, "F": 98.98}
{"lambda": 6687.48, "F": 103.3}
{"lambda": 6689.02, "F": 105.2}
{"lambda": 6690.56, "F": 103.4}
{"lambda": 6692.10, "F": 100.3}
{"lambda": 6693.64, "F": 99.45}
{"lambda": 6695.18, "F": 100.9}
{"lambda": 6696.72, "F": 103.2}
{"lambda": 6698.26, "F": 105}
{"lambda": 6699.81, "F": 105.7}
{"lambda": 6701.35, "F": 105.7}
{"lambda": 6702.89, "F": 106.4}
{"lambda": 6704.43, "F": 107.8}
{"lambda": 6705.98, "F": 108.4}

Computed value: 117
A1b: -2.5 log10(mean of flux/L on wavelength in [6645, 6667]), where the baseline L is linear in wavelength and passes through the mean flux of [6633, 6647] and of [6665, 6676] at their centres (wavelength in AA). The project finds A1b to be 0.07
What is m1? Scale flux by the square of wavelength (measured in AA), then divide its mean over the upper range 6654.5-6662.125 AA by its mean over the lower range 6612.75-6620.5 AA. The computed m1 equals 0.83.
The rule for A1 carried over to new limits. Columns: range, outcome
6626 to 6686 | 117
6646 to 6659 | 114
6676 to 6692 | 104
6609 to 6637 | 131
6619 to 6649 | 127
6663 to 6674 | 118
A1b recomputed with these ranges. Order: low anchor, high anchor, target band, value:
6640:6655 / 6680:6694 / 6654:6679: -0.045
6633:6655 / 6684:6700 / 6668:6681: -0.077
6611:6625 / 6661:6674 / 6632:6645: 0.016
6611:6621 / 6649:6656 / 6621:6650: -0.037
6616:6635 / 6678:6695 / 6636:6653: -0.009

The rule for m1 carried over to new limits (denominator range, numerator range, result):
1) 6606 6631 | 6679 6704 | 0.79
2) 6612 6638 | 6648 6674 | 0.89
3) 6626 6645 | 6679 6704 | 0.83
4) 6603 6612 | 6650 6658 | 0.81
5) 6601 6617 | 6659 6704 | 0.80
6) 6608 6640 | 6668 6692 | 0.85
